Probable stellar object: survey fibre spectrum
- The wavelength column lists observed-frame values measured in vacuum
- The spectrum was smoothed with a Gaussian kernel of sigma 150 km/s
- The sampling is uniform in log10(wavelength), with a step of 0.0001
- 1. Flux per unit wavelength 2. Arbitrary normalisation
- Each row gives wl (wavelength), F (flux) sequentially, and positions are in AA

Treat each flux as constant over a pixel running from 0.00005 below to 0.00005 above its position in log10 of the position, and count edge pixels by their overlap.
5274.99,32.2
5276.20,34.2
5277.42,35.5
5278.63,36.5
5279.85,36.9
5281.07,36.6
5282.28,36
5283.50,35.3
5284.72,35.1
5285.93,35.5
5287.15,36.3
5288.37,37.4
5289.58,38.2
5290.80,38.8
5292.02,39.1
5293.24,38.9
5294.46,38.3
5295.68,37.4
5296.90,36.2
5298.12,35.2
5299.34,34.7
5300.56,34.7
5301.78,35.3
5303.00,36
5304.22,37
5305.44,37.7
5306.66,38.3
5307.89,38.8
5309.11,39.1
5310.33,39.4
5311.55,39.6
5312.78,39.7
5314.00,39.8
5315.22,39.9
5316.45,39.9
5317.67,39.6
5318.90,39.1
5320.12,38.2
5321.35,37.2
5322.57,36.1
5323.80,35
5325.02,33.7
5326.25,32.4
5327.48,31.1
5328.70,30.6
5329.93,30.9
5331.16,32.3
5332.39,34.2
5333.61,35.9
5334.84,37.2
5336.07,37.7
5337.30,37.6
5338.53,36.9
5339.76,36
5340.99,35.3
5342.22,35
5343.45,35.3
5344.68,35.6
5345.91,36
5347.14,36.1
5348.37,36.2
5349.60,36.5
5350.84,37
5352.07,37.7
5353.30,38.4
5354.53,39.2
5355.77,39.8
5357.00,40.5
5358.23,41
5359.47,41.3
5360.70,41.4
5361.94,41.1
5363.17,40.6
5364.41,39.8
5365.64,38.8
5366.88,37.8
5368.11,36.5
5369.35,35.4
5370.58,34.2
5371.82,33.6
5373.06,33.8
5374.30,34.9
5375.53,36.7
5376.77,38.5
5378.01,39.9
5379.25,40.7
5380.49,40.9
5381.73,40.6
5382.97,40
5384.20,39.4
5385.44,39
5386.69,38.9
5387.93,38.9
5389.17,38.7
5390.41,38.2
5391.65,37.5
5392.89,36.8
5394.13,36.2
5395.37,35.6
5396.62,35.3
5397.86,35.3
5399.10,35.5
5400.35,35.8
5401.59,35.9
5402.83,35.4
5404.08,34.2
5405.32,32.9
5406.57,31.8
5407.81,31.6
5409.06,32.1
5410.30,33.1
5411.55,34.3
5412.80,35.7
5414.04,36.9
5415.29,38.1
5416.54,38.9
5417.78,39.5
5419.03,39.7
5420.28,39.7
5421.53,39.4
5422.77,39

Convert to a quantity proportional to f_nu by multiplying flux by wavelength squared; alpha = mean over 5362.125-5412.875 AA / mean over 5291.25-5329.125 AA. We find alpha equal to 1.02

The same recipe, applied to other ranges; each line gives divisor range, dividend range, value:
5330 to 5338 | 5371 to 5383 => 1.08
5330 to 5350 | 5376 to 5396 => 1.10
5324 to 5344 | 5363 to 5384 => 1.11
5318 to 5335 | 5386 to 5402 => 1.09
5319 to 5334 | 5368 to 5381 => 1.10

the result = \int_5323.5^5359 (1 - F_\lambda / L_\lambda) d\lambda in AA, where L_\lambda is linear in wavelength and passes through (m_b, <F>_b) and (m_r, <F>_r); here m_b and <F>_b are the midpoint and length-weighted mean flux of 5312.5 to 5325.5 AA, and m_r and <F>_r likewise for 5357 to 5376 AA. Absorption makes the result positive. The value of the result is 1.9 AA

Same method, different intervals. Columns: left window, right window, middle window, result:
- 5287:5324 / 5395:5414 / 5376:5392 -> -1.9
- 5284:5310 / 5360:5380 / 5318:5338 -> 1.3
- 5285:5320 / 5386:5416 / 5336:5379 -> -1.1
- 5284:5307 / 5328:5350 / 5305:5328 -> -1.0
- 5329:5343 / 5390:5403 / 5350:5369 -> -2.0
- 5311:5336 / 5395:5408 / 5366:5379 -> -0.4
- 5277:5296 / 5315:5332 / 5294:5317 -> -1.0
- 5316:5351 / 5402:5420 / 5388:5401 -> -0.4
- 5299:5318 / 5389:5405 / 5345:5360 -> -0.5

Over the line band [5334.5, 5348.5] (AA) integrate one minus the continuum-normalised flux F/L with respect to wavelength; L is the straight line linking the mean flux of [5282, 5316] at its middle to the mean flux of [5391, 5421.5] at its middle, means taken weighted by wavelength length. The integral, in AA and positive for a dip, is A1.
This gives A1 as 0.2 AA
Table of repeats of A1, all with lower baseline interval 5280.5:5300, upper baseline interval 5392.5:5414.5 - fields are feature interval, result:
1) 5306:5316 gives -0.8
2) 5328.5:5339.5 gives 0.3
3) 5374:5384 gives -1.2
